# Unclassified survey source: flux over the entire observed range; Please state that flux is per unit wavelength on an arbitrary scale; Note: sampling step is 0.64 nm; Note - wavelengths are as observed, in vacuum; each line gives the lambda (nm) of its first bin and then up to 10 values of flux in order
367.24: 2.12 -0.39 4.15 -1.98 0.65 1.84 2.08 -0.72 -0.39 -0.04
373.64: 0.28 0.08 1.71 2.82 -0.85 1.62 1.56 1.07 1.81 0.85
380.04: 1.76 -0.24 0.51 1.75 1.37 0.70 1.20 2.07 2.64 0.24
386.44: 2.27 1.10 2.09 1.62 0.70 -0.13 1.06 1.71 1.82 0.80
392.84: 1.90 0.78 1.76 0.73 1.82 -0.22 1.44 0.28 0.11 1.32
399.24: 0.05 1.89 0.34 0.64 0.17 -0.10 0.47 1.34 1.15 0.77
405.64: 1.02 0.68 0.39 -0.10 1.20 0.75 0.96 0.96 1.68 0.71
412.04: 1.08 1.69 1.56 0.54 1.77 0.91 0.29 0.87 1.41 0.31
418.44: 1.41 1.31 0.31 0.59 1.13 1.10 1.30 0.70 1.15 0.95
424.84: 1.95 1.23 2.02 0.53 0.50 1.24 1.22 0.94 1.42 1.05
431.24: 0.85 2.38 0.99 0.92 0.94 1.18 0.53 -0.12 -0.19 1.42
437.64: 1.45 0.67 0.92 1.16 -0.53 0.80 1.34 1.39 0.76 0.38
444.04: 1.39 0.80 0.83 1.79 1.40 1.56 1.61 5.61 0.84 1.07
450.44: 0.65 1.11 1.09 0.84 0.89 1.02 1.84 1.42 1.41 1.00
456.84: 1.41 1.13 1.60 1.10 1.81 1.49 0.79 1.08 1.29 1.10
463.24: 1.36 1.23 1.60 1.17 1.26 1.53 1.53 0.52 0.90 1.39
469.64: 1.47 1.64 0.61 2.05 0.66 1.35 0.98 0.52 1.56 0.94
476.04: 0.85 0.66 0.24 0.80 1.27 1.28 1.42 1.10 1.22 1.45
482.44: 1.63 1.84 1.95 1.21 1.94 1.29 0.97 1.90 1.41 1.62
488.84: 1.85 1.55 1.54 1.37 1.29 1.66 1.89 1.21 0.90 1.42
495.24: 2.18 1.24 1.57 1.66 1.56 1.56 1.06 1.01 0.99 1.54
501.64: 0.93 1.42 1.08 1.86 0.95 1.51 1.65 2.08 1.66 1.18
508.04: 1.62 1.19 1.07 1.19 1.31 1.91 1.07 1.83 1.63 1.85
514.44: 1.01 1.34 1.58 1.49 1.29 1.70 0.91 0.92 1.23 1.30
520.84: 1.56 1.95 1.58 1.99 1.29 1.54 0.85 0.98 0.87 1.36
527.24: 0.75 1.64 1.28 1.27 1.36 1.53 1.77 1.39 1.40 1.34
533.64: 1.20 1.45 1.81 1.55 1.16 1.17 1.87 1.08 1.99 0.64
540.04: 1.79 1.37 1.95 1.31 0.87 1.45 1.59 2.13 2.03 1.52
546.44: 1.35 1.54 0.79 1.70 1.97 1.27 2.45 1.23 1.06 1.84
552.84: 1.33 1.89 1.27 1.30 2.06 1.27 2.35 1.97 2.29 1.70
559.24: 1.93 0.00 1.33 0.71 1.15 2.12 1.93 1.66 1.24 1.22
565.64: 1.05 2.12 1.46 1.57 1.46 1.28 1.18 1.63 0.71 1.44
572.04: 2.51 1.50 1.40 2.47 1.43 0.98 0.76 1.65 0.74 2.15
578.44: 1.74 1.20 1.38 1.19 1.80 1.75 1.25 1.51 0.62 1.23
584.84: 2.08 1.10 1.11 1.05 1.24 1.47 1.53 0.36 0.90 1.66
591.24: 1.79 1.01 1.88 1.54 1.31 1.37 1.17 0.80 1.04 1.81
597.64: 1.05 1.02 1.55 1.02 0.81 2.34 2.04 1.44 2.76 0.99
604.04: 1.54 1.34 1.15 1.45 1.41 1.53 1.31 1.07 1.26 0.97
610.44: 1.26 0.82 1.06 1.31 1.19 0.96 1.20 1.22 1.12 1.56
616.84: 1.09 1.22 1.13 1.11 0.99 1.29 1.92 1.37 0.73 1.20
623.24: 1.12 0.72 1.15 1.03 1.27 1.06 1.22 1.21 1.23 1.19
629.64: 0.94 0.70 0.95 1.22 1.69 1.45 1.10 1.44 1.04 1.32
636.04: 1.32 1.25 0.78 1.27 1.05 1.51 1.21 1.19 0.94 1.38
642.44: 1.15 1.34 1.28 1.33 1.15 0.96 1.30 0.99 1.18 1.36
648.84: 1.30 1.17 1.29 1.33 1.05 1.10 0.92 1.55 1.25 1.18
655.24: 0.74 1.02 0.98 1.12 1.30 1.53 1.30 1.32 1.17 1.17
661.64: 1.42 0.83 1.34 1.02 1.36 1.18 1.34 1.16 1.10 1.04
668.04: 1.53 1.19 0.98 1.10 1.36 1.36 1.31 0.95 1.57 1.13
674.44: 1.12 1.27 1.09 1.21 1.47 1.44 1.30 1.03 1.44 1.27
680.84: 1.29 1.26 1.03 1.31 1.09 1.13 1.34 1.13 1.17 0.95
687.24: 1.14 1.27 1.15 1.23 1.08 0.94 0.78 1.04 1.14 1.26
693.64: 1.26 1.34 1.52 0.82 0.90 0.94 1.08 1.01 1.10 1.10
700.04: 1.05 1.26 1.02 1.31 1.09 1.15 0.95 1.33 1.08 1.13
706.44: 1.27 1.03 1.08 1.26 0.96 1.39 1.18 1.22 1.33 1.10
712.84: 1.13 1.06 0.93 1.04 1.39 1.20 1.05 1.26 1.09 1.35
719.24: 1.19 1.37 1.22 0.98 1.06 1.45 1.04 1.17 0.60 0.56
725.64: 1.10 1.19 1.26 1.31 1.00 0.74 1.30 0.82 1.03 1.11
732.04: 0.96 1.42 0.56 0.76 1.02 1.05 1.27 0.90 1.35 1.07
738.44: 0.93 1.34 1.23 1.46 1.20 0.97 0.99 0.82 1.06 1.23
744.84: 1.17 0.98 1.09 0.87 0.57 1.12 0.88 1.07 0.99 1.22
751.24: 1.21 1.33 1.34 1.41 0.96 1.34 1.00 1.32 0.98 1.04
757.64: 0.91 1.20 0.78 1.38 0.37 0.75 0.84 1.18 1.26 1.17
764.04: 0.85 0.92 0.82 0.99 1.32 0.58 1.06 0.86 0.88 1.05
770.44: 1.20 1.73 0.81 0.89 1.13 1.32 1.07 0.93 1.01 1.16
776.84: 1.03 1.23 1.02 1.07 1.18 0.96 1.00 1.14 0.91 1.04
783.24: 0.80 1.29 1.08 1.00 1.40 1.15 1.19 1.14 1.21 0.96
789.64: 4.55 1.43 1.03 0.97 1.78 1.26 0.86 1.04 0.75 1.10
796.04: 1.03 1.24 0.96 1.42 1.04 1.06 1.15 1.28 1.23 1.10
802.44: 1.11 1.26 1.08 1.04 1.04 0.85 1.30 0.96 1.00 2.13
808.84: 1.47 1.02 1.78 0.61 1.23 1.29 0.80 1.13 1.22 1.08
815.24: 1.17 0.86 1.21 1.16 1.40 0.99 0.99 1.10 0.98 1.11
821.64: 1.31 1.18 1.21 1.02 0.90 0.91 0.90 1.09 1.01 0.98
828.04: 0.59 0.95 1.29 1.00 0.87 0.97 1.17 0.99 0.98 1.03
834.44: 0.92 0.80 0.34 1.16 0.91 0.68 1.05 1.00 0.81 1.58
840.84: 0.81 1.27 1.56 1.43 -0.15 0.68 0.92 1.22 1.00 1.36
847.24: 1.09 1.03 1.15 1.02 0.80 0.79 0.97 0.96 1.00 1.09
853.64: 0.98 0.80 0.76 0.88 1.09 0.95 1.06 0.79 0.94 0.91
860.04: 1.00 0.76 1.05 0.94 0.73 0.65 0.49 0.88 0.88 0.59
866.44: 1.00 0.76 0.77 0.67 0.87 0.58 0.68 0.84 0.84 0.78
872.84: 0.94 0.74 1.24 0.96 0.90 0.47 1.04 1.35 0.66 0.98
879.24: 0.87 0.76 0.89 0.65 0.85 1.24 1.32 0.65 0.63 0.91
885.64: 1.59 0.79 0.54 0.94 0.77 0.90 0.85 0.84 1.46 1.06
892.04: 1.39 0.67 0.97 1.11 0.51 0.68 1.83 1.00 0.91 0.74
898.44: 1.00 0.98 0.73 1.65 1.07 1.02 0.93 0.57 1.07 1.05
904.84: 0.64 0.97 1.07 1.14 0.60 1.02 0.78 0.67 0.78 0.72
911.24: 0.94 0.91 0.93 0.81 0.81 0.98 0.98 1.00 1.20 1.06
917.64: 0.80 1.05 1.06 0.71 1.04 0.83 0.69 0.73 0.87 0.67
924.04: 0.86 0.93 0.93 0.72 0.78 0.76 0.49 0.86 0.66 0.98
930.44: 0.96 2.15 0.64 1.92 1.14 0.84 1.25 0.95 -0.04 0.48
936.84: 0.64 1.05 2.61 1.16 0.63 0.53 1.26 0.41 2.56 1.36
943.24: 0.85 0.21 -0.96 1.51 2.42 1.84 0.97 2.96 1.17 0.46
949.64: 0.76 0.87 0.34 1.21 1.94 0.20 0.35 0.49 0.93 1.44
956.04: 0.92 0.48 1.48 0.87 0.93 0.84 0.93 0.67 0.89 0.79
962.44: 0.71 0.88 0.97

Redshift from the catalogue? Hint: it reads 0.203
